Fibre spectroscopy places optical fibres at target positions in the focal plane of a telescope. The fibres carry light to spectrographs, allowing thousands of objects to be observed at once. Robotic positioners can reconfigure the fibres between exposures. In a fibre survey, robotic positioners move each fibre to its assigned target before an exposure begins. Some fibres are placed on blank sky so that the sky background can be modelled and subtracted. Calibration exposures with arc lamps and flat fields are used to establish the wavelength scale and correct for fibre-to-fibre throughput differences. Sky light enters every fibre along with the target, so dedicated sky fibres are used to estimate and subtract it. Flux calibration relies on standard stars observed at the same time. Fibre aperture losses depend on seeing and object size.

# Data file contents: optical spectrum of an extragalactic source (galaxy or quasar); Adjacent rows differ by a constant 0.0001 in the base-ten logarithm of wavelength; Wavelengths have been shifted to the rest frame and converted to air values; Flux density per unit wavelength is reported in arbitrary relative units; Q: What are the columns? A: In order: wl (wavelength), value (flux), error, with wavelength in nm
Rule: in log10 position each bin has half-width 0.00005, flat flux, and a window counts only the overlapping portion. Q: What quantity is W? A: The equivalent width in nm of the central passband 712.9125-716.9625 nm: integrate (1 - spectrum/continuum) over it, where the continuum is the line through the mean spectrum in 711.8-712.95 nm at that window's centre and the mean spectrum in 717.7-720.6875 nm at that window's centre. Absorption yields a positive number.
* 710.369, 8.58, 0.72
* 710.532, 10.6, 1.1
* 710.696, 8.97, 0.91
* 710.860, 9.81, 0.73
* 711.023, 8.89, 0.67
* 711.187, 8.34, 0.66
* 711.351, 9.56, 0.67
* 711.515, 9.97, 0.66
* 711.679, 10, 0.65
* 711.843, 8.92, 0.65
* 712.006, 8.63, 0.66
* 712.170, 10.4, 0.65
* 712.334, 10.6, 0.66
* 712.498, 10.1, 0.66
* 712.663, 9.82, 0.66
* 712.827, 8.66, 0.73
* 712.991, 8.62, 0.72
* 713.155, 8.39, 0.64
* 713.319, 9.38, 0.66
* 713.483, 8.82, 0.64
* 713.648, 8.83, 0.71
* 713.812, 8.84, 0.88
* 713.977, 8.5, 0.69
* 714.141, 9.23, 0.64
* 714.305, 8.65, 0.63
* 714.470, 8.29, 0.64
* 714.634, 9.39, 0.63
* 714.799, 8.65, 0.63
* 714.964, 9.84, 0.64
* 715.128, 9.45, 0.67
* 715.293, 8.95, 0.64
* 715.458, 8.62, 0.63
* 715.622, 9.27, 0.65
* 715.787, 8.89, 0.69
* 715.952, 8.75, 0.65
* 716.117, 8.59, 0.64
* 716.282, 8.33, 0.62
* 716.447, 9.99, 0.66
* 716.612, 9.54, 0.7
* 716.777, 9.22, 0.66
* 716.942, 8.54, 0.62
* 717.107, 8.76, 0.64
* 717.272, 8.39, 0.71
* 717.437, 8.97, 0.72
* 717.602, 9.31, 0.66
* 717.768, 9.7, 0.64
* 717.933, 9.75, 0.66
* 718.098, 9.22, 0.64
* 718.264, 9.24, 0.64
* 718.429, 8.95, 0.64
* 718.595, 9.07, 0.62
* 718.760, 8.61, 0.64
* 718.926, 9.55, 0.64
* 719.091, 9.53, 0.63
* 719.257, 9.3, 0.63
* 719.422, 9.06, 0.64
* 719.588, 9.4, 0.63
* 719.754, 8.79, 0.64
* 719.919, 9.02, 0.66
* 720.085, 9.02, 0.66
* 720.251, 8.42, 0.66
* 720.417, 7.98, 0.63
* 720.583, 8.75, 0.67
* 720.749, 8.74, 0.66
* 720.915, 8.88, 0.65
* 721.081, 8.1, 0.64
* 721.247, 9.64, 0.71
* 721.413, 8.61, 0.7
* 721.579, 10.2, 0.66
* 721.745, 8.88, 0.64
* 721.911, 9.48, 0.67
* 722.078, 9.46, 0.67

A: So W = 0.19 nm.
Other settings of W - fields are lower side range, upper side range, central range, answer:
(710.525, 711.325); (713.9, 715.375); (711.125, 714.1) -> -0.04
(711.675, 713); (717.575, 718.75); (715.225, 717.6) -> 0.11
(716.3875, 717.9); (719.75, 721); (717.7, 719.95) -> -0.08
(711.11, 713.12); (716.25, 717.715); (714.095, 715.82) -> 0.04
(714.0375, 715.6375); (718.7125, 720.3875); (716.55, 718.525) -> -0.02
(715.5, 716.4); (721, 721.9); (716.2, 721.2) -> -0.02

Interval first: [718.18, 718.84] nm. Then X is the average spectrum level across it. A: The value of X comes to 8.97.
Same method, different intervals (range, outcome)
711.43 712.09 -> 9.39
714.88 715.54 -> 9.21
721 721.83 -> 9.1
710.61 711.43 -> 9.11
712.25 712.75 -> 10.1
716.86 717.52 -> 8.67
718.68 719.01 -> 9.09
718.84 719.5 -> 9.36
